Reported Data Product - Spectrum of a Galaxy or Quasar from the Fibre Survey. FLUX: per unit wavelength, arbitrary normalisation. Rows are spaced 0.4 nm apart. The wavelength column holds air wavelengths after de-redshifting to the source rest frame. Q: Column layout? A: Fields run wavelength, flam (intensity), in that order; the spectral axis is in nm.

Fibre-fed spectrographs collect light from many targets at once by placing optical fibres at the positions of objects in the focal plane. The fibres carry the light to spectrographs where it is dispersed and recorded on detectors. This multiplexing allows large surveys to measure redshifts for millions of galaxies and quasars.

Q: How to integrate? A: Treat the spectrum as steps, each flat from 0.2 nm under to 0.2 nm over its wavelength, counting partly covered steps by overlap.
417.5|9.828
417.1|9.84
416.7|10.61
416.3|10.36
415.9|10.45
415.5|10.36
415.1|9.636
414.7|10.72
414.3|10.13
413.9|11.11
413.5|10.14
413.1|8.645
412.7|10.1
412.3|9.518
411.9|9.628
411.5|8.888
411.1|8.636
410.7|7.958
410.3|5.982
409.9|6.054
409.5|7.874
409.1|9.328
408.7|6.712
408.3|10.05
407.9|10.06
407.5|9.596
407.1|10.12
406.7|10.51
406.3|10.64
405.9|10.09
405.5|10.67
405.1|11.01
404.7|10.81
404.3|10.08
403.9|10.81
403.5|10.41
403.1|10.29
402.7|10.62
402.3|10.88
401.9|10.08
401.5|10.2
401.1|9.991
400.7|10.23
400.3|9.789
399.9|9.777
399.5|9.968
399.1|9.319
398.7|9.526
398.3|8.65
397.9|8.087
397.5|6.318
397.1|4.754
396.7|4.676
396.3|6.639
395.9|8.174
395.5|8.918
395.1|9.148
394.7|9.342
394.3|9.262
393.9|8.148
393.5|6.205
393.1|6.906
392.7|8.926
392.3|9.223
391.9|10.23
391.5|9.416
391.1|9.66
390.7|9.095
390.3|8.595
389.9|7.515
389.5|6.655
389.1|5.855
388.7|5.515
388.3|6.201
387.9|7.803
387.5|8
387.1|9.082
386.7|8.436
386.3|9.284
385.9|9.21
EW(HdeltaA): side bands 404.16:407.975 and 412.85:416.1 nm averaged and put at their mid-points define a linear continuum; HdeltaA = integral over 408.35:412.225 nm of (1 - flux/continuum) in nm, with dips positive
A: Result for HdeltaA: 0.84 nm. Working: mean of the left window 10.4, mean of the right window 10.1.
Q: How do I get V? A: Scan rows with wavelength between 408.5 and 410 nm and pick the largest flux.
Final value 9.328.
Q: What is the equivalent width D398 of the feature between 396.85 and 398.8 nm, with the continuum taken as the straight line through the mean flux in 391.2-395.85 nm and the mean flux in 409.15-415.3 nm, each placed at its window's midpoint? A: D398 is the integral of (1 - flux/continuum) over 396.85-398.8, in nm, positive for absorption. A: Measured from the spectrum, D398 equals 0.33 nm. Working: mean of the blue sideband 8.71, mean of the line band 7.29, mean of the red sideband 9.01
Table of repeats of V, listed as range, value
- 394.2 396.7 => 9.342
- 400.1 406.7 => 11.01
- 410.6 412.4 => 9.628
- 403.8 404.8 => 10.81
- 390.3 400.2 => 10.23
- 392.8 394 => 8.148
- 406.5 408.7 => 10.51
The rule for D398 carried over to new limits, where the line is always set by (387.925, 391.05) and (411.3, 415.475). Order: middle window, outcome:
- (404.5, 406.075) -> -0.29 nm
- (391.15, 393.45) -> -0.39 nm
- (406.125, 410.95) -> 0.30 nm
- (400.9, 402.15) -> -0.23 nm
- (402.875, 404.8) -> -0.36 nm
